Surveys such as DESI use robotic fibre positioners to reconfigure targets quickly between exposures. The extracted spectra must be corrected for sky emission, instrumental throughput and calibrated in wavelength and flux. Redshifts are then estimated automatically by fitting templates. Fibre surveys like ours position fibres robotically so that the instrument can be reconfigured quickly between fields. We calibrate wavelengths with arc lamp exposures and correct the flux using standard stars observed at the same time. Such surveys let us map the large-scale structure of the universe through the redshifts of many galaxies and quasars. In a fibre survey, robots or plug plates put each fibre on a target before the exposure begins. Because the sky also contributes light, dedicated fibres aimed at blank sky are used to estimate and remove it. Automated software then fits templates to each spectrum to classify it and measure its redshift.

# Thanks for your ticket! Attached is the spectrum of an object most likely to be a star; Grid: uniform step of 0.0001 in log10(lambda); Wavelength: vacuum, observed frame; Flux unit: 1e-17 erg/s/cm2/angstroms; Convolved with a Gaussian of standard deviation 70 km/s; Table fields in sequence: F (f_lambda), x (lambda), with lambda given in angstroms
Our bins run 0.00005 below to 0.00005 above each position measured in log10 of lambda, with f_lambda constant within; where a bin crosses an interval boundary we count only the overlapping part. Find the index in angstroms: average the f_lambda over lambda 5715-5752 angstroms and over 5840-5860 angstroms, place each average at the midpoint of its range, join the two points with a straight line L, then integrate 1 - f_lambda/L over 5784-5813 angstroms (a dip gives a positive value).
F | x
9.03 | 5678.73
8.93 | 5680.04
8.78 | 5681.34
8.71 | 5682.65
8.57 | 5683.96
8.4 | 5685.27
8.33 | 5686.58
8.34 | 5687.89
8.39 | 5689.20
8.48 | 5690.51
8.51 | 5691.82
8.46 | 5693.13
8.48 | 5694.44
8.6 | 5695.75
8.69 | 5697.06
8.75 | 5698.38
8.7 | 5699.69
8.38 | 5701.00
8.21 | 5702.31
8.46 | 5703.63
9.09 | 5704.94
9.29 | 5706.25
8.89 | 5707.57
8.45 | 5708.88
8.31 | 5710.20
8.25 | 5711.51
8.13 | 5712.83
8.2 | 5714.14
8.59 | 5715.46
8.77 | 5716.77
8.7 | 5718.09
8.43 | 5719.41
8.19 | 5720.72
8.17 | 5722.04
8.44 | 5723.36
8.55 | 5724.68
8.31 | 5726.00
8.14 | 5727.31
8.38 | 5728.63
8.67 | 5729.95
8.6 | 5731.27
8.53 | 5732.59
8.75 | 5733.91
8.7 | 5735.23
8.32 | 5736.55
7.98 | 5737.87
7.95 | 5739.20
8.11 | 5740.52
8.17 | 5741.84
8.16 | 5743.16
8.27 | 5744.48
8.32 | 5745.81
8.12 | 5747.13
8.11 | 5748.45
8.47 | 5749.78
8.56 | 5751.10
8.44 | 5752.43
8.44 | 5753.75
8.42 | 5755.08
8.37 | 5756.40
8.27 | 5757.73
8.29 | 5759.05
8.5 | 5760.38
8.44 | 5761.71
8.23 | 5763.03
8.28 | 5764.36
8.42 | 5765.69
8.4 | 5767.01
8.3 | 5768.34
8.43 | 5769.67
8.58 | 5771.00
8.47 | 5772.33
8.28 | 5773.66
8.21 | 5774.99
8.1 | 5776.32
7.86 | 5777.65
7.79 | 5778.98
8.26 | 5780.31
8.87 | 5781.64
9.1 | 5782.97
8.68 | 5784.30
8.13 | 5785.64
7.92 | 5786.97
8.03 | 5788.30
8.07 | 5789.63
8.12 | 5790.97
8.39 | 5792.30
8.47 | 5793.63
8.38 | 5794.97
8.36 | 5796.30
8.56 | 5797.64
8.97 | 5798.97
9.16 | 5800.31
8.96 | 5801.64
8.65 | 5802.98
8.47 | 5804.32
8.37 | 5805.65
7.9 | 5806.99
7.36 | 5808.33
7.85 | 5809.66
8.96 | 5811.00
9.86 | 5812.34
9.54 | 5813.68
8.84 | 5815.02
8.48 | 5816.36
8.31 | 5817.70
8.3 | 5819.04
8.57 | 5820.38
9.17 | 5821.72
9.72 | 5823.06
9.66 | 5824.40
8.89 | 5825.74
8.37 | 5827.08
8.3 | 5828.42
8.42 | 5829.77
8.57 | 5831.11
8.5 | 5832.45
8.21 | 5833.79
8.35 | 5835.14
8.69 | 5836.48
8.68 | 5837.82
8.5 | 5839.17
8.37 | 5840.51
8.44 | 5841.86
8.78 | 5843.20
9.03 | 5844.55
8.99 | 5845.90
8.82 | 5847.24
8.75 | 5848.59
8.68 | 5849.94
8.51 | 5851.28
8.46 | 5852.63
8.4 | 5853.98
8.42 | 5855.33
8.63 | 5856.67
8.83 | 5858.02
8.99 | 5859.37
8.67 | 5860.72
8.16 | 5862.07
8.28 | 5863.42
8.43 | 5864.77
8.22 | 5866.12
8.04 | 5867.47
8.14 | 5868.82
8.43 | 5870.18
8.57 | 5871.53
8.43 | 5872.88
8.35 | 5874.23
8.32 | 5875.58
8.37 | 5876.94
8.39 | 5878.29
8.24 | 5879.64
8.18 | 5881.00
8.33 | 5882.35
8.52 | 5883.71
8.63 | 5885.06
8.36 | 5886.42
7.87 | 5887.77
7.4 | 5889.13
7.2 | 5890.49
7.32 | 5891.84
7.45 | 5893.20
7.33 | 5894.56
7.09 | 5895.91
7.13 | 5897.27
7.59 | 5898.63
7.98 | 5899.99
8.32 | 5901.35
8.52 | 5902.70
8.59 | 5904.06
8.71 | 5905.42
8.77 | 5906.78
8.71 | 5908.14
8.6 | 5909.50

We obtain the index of 0.4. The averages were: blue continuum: 8.37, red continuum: 8.67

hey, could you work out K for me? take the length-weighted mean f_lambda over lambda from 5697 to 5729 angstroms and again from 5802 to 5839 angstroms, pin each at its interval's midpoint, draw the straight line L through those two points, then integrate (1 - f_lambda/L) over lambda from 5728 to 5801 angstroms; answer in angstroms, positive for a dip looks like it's 1.6 angstroms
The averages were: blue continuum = 8.5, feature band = 8.37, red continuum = 8.63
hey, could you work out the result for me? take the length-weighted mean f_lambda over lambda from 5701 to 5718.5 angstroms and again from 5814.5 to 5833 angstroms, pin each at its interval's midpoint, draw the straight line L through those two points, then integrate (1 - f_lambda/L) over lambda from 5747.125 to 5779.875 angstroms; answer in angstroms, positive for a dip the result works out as 1.2 angstroms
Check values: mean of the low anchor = 8.56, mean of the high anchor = 8.72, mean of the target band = 8.31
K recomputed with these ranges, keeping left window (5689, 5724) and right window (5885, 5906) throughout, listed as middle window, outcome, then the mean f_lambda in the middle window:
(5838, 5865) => -2.1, 8.61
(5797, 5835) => -2.6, 8.67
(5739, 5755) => 0.2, 8.27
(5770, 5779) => 0.1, 8.22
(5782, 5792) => -0.1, 8.31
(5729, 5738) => -0.1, 8.53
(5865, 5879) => -0.8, 8.33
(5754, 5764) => 0.0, 8.36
